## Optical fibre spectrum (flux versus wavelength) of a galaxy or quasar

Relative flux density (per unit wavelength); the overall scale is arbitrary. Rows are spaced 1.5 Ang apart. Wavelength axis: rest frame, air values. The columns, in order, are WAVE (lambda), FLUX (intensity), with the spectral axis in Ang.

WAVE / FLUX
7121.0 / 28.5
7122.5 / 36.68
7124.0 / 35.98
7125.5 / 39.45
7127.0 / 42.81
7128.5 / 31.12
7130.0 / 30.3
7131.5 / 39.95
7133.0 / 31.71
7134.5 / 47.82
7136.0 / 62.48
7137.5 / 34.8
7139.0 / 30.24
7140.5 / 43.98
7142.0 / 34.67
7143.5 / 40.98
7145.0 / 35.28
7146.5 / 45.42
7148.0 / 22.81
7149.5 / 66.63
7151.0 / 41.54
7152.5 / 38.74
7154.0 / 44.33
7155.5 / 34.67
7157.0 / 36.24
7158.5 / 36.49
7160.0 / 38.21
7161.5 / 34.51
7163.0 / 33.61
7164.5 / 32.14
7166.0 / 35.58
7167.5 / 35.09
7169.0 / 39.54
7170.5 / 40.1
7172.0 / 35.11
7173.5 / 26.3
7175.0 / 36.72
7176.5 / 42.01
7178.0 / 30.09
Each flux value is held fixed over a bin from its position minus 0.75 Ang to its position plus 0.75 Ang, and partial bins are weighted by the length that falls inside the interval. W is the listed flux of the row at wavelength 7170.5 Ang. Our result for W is 40.1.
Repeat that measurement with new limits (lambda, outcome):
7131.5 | 39.95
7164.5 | 32.14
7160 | 38.21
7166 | 35.58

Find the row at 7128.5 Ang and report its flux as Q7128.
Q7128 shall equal 31.12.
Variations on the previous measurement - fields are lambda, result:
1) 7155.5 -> 34.67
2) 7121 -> 28.5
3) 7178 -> 30.09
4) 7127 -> 42.81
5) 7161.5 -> 34.51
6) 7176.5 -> 42.01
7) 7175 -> 36.72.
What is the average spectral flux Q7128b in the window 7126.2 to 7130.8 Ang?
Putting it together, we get 34.9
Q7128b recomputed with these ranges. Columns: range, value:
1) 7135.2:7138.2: 48.9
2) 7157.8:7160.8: 37.3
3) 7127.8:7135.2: 36.1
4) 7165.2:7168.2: 35.3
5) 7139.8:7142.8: 39.3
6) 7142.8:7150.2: 42.1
